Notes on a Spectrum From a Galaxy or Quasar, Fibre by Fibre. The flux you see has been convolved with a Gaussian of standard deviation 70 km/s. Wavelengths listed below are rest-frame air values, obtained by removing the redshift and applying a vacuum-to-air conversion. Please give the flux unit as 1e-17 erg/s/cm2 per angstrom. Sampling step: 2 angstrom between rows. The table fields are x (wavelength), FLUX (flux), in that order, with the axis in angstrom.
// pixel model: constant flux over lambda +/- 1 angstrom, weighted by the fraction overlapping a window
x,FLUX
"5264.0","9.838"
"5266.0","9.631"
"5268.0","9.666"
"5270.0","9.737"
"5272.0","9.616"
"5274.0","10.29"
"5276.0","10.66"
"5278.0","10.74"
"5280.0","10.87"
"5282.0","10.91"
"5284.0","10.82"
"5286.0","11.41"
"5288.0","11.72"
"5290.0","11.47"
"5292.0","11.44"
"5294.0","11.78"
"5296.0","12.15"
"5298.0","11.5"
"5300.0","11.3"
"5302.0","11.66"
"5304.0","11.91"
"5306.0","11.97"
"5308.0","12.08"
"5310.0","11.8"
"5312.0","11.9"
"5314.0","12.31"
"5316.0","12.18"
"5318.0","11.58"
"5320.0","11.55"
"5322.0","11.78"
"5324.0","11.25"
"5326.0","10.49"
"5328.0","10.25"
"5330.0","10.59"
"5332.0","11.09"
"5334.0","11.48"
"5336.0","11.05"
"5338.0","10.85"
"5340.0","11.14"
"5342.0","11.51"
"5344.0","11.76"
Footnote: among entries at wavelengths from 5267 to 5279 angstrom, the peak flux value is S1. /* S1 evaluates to 10.74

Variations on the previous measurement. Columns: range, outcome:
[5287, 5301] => 12.15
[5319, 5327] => 11.78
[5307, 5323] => 12.31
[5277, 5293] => 11.72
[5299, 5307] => 11.97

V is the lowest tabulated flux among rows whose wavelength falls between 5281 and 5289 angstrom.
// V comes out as 10.82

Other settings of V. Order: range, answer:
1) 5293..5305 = 11.3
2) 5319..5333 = 10.25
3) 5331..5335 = 11.09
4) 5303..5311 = 11.8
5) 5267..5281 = 9.616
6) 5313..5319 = 11.58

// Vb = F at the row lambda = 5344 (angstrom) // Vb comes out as 11.76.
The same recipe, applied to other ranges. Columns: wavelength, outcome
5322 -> 11.78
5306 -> 11.97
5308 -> 12.08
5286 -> 11.41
